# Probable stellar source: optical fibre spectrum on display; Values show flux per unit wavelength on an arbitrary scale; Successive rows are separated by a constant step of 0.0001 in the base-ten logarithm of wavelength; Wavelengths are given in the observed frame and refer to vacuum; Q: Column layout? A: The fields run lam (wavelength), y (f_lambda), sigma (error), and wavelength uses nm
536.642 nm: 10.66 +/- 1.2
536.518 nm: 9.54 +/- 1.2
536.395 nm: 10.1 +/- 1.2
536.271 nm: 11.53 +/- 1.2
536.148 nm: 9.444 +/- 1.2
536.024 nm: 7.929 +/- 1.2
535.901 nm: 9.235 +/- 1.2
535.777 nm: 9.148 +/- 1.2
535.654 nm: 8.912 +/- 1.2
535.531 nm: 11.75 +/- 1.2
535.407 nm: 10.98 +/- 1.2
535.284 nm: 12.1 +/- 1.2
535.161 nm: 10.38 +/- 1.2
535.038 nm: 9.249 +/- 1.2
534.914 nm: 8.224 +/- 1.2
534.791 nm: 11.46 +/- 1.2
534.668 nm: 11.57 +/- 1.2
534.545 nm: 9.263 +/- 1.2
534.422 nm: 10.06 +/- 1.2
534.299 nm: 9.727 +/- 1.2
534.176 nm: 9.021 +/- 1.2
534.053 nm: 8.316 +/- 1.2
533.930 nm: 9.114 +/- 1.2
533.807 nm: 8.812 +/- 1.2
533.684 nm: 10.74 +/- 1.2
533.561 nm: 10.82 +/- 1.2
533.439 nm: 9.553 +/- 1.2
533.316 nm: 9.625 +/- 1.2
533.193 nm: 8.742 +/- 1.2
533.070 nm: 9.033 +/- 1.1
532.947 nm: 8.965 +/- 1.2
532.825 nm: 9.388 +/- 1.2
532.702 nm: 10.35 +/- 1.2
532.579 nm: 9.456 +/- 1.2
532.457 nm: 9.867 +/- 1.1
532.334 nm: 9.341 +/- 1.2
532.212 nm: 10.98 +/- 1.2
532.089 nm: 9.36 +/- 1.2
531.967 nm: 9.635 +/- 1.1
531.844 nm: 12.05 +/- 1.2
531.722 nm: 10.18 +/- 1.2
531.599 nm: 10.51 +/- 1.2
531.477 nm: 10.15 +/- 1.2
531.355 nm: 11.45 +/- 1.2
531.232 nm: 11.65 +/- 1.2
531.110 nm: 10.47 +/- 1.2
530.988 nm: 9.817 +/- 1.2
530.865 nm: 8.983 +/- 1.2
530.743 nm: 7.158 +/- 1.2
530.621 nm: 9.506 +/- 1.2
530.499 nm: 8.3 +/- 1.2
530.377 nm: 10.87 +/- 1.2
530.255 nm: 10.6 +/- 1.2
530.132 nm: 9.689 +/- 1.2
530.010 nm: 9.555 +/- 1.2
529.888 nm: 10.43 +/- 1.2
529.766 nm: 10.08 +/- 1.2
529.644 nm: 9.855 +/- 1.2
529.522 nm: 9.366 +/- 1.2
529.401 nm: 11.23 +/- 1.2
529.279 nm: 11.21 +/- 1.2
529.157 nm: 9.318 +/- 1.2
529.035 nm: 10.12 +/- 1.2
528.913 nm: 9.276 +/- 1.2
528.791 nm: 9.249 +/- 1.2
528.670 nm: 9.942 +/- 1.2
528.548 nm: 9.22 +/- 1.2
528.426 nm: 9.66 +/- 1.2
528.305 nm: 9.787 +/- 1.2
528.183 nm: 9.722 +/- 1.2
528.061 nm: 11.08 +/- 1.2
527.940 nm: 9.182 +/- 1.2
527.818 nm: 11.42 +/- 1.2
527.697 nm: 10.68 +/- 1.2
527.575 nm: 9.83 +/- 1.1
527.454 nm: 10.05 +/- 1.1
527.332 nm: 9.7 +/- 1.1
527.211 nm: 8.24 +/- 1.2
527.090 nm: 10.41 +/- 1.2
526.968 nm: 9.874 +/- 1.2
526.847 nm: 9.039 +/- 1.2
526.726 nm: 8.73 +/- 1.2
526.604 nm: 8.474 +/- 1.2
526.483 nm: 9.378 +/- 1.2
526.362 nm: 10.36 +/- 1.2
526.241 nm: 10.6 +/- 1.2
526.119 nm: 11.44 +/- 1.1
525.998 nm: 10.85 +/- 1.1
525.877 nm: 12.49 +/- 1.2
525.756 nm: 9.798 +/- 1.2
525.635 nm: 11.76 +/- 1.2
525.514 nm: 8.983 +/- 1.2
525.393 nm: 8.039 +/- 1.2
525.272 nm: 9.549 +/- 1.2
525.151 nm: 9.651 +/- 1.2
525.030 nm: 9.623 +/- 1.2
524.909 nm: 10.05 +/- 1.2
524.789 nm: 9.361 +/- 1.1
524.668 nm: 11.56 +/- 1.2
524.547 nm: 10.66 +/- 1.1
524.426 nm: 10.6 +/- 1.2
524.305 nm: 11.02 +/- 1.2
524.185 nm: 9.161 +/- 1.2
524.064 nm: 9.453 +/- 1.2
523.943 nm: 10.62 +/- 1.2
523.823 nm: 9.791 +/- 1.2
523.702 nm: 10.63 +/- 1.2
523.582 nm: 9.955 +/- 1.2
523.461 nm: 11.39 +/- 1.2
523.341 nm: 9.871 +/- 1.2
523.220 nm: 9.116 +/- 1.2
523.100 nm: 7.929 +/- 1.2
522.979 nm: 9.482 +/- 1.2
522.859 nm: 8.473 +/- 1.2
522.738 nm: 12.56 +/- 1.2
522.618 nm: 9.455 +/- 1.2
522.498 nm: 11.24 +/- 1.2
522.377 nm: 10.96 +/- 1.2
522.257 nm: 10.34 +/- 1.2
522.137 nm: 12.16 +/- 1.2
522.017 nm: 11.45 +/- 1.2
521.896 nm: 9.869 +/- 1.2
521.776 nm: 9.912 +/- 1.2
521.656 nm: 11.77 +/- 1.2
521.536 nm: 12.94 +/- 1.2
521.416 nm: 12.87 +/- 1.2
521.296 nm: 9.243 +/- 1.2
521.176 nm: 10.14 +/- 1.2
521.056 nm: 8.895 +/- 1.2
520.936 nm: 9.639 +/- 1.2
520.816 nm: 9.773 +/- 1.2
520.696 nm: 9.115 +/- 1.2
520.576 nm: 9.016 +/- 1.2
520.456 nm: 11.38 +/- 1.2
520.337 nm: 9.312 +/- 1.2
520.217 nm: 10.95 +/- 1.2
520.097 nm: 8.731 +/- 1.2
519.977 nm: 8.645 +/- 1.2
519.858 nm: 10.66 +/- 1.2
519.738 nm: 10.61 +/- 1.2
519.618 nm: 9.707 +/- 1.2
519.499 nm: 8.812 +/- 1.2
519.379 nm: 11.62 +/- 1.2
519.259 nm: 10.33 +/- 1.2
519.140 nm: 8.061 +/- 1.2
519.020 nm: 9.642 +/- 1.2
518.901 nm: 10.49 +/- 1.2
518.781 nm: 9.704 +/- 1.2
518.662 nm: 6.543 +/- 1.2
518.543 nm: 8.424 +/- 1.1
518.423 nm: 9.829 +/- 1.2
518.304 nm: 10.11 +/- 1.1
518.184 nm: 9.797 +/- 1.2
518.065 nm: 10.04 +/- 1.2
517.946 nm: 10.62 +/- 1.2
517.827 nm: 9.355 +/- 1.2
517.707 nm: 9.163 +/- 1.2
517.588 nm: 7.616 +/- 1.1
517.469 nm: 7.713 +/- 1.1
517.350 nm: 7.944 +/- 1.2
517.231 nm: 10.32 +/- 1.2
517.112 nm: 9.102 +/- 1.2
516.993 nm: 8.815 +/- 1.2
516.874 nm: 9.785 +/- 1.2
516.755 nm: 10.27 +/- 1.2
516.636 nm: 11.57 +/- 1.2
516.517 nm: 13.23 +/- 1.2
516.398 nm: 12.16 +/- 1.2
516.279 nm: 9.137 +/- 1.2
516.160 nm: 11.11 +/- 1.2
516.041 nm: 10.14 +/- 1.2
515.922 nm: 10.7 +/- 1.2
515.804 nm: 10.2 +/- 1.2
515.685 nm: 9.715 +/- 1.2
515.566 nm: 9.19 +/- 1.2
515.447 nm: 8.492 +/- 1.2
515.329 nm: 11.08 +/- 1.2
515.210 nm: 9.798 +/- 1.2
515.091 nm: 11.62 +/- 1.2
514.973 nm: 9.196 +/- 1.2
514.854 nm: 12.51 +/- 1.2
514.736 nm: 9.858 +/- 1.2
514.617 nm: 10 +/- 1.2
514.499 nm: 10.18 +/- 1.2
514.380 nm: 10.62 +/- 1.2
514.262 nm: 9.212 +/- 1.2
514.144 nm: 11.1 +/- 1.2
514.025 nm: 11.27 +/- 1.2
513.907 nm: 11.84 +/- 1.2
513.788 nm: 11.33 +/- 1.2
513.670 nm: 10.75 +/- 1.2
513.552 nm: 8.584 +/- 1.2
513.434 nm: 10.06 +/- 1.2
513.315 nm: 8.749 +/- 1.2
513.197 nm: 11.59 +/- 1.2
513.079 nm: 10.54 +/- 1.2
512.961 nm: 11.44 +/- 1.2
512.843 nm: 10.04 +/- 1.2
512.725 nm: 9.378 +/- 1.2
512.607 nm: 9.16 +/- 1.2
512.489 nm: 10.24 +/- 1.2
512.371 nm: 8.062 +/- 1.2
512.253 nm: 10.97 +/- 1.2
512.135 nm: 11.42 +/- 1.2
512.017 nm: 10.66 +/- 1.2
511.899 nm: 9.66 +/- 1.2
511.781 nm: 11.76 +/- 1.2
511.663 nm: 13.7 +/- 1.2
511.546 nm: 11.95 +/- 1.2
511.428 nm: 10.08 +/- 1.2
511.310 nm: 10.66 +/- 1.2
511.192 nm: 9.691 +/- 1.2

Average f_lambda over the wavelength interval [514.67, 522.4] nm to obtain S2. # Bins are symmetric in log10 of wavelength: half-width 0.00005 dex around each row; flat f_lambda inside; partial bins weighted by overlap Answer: 10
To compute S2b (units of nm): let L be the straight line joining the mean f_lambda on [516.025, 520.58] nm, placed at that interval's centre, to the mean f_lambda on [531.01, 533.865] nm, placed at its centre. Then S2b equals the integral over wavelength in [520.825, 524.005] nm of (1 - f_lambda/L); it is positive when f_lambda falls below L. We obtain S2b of -0.18 nm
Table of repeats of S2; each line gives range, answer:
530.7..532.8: 10.1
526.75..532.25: 9.96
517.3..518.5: 9.22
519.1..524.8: 10.2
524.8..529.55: 9.93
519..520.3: 9.79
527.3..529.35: 9.97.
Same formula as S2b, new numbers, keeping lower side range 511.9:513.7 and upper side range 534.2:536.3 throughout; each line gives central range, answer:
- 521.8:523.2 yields -0.04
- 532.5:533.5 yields 0.06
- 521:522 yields -0.07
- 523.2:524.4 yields -0.01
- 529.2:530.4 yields -0.03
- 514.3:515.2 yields -0.04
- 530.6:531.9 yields -0.02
